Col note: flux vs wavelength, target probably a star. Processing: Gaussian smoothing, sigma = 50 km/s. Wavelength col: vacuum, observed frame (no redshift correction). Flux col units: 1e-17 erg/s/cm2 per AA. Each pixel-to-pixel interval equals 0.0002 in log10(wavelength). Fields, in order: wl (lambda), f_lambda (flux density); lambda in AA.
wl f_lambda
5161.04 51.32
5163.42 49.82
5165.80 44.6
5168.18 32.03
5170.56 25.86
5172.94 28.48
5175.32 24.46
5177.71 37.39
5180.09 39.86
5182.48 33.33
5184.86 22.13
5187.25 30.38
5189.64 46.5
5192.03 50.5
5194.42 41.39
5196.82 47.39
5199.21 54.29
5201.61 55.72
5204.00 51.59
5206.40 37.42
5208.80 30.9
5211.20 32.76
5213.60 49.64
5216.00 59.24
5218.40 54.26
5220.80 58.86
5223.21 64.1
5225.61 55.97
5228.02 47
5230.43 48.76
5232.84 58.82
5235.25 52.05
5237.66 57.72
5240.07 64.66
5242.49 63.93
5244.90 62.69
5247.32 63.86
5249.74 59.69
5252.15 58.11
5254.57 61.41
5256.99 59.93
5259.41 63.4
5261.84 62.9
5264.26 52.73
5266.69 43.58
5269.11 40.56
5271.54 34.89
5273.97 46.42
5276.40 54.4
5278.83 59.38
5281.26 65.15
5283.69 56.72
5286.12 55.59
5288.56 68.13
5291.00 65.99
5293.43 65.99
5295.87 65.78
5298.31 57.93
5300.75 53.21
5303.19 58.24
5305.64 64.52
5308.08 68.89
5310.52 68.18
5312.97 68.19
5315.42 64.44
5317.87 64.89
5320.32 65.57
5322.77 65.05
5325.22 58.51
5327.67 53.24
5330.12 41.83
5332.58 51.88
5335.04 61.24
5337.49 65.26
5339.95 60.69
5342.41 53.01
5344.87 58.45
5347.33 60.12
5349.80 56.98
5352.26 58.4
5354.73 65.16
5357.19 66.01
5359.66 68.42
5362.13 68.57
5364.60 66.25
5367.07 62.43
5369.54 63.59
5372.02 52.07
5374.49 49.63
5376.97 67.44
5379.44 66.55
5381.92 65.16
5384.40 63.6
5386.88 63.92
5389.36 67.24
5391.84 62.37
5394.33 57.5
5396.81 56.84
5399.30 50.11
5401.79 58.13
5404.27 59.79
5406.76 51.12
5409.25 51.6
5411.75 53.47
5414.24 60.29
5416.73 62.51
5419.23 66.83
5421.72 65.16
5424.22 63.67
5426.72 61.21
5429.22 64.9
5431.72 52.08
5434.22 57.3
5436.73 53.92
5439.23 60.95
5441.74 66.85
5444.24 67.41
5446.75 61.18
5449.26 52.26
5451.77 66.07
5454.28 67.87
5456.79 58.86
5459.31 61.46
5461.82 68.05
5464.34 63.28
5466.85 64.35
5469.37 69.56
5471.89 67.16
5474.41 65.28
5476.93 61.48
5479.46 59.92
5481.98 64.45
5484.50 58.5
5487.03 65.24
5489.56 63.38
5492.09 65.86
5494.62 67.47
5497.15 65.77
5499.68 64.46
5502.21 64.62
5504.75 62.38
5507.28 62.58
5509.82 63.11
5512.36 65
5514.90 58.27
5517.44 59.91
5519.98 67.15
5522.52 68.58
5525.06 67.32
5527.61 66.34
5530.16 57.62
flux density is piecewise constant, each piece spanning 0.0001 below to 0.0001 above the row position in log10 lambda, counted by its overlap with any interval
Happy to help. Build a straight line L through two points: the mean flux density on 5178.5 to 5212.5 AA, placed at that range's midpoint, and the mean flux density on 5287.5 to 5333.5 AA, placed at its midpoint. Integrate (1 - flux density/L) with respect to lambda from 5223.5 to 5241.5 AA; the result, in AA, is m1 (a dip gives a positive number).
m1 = -2.99 AA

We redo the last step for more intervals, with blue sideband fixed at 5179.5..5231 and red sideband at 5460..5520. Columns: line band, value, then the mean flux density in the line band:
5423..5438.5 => 0.3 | 58.9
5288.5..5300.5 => -2.8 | 63.5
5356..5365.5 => -2.0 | 67.3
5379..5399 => -1.6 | 62.1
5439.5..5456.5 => -0.5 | 63.2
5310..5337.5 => -3.5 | 60.3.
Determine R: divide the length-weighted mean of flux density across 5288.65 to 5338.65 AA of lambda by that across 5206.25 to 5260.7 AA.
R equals 1.1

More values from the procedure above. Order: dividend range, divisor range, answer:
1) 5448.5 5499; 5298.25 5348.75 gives 1.06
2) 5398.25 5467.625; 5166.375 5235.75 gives 1.38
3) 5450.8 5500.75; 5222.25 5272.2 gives 1.15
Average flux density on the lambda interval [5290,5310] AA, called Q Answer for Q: 62.8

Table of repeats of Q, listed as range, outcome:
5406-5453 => 60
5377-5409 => 60.2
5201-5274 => 53.4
